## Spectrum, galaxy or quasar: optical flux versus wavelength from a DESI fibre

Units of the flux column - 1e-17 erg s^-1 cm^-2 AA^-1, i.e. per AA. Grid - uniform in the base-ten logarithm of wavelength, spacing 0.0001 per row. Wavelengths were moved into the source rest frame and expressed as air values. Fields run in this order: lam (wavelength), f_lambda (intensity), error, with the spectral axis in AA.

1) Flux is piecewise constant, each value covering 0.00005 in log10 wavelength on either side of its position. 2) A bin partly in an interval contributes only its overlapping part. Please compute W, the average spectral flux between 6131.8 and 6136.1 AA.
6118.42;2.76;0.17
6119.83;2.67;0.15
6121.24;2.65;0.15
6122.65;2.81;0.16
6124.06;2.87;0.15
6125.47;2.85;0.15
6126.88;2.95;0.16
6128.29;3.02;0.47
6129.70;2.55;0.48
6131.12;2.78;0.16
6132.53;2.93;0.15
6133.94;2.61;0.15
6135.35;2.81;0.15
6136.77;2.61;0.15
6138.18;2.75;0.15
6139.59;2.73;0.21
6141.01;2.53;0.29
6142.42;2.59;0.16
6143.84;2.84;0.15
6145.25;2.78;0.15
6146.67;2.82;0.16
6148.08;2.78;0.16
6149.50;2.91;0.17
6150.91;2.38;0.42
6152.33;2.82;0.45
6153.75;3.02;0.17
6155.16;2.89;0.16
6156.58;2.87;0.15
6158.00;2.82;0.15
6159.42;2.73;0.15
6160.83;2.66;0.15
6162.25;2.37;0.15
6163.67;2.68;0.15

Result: 2.78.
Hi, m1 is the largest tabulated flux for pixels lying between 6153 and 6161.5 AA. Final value 3.02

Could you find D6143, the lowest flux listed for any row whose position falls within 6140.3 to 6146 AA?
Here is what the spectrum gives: 2.53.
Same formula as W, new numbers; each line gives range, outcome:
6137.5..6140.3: 2.74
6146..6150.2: 2.84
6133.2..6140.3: 2.7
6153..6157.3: 2.92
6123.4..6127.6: 2.89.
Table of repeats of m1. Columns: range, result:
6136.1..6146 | 2.84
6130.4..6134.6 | 2.93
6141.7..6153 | 2.91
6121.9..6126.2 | 2.87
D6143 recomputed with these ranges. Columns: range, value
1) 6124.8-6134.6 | 2.55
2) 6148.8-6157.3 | 2.38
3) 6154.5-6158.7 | 2.82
